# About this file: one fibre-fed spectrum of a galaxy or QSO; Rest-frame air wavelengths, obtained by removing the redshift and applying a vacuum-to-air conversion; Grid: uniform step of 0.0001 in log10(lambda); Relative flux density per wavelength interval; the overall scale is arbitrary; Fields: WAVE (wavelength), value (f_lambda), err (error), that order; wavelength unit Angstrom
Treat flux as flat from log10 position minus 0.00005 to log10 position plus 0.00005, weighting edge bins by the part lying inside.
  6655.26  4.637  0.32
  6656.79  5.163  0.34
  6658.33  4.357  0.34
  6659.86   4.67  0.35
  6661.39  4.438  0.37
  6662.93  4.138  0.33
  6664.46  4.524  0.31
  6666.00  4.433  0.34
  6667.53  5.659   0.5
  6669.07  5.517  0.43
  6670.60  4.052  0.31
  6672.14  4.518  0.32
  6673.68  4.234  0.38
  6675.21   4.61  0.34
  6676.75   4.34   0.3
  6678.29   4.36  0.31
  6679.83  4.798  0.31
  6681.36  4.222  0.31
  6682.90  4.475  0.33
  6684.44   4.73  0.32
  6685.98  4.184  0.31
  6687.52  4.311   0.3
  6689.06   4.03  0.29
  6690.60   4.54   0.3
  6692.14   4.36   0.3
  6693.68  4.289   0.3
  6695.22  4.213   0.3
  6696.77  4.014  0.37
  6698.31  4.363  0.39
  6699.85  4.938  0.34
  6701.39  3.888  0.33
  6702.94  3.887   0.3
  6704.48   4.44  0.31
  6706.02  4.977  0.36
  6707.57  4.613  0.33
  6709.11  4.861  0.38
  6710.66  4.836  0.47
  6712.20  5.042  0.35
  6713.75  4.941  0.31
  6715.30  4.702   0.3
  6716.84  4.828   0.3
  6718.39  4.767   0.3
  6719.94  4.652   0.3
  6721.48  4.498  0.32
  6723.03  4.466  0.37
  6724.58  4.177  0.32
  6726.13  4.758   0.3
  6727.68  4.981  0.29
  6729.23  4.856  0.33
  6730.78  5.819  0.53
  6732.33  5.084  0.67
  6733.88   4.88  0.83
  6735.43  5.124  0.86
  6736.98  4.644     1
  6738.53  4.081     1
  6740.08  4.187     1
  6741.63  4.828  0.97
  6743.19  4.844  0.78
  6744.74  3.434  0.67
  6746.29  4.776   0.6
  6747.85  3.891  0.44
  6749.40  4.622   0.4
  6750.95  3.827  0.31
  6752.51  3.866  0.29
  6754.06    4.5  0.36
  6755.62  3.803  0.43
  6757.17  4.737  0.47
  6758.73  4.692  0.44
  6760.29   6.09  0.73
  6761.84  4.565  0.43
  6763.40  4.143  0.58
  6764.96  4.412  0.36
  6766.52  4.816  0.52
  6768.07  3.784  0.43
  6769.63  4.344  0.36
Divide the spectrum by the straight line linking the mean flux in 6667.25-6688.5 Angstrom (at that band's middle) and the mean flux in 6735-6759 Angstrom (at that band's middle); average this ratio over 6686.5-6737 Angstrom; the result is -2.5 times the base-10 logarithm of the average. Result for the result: -0.04 mag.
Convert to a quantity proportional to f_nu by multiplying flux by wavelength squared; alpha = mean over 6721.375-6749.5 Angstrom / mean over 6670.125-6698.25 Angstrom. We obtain 1.1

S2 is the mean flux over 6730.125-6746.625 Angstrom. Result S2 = 4.69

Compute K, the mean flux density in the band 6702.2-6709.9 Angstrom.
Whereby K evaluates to 4.56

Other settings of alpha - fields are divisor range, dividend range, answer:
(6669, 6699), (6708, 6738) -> 1.11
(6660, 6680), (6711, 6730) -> 1.05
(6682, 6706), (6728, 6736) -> 1.20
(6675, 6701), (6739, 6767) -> 1.03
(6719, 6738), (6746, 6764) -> 0.93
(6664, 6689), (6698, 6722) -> 1.03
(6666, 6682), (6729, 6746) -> 1.04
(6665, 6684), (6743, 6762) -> 0.98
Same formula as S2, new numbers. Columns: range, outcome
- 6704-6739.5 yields 4.78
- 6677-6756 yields 4.52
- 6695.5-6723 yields 4.59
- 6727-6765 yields 4.59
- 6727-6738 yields 5.04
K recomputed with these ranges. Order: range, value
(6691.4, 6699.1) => 4.25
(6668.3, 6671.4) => 4.78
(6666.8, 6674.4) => 4.79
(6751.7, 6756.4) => 4.06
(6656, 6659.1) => 4.76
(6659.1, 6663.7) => 4.42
